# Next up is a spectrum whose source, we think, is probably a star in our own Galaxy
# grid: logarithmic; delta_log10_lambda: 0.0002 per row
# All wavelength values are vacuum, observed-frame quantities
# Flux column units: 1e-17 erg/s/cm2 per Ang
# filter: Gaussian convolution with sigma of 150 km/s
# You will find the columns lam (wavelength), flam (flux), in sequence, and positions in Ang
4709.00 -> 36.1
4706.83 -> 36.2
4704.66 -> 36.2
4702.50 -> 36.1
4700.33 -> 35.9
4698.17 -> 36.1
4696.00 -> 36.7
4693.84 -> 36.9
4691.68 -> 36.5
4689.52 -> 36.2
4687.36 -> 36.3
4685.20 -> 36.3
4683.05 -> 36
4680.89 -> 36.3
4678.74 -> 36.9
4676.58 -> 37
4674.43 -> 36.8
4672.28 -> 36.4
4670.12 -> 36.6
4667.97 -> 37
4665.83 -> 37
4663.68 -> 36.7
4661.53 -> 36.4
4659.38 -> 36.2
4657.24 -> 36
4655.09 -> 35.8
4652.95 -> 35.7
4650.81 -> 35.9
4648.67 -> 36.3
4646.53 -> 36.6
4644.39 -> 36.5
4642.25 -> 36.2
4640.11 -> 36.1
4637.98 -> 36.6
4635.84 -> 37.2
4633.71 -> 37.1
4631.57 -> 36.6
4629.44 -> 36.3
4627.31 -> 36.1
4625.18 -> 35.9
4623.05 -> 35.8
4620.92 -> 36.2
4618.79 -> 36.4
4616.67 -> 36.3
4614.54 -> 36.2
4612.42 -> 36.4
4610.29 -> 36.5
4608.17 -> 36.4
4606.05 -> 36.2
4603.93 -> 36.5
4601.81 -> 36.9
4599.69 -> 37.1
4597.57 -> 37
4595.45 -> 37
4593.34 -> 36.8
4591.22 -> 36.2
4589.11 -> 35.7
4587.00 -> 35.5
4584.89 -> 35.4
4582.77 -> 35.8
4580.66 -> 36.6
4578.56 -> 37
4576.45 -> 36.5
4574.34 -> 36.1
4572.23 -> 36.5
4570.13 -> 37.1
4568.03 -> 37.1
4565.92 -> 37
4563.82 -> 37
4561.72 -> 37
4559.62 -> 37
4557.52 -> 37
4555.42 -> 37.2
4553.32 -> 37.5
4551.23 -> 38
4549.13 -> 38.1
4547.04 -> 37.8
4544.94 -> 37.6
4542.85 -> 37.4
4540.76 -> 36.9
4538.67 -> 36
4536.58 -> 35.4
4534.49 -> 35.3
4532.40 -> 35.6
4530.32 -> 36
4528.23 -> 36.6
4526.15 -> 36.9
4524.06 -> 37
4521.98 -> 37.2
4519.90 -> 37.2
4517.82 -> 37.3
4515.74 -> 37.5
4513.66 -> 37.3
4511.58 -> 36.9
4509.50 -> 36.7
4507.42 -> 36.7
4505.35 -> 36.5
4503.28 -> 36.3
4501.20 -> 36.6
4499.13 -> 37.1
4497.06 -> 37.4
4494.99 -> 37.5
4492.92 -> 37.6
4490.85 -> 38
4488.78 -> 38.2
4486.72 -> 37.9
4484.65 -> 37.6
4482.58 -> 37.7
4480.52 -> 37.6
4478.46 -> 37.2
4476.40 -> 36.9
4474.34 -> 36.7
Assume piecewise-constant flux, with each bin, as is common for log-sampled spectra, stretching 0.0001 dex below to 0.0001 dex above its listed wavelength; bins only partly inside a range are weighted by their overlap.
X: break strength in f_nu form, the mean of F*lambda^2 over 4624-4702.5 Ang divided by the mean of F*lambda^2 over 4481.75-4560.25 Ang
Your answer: 1.05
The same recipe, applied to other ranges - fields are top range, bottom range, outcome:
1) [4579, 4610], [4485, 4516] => 1.02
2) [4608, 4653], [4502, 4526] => 1.04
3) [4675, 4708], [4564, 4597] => 1.05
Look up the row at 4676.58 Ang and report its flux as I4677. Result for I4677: 37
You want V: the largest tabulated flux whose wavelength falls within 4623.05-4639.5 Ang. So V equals 37.2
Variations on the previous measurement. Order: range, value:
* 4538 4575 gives 38.1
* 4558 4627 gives 37.1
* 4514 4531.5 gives 37.5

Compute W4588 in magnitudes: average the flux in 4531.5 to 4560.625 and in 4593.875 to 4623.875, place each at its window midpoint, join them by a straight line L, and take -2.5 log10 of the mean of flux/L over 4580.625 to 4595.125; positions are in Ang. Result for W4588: 0.02 mag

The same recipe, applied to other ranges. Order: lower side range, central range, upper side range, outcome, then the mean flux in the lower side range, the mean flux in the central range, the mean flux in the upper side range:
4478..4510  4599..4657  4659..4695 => 0.012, 37.3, 36.4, 36.6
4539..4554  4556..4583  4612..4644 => 0.013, 37.6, 36.8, 36.4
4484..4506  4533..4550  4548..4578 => 0.012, 37.3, 36.8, 37.1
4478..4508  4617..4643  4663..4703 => 0.011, 37.3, 36.4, 36.5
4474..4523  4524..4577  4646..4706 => 0.005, 37.2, 36.8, 36.4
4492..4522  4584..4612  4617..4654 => 0.004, 37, 36.4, 36.3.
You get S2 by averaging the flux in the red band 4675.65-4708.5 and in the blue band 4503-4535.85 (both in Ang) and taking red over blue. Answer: 0.99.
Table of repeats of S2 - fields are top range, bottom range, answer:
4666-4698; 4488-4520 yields 0.98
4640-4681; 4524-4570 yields 0.99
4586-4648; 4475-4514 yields 0.98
